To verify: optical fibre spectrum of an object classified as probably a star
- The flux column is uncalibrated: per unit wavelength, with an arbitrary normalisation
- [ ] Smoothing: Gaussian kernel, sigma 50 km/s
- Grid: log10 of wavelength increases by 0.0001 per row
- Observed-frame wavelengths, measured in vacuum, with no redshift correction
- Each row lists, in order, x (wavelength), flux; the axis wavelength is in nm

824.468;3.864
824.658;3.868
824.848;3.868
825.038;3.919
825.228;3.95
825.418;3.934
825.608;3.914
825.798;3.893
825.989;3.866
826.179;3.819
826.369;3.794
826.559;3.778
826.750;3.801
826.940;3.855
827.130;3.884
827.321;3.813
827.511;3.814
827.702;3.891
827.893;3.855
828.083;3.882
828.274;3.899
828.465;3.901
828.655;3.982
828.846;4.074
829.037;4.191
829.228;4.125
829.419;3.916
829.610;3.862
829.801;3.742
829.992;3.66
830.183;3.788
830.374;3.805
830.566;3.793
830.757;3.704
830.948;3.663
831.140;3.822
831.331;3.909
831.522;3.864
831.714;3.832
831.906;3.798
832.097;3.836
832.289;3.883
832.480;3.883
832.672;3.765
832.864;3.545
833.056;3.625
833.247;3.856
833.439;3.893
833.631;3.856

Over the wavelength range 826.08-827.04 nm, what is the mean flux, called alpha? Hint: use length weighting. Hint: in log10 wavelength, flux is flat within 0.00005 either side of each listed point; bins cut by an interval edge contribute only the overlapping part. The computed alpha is 3.81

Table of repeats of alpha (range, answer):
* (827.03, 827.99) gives 3.85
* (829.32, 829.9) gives 3.84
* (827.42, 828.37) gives 3.87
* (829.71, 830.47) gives 3.75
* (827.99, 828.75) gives 3.92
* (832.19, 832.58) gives 3.88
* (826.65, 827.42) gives 3.84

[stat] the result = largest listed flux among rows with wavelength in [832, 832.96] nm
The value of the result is 3.883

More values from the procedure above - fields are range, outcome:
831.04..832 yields 3.909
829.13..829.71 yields 4.125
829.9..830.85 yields 3.805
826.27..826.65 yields 3.794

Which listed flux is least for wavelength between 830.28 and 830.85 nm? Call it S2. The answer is 3.704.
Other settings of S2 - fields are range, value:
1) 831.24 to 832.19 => 3.798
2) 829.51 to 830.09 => 3.66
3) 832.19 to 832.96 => 3.545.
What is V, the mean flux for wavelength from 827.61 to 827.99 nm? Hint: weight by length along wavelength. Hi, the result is 3.88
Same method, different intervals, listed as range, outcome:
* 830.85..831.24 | 3.74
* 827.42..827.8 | 3.84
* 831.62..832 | 3.81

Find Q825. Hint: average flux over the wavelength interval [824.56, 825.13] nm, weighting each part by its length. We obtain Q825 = 3.88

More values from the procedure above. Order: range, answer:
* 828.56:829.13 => 4.08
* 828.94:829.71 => 4.02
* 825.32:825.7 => 3.93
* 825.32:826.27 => 3.88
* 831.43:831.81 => 3.84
